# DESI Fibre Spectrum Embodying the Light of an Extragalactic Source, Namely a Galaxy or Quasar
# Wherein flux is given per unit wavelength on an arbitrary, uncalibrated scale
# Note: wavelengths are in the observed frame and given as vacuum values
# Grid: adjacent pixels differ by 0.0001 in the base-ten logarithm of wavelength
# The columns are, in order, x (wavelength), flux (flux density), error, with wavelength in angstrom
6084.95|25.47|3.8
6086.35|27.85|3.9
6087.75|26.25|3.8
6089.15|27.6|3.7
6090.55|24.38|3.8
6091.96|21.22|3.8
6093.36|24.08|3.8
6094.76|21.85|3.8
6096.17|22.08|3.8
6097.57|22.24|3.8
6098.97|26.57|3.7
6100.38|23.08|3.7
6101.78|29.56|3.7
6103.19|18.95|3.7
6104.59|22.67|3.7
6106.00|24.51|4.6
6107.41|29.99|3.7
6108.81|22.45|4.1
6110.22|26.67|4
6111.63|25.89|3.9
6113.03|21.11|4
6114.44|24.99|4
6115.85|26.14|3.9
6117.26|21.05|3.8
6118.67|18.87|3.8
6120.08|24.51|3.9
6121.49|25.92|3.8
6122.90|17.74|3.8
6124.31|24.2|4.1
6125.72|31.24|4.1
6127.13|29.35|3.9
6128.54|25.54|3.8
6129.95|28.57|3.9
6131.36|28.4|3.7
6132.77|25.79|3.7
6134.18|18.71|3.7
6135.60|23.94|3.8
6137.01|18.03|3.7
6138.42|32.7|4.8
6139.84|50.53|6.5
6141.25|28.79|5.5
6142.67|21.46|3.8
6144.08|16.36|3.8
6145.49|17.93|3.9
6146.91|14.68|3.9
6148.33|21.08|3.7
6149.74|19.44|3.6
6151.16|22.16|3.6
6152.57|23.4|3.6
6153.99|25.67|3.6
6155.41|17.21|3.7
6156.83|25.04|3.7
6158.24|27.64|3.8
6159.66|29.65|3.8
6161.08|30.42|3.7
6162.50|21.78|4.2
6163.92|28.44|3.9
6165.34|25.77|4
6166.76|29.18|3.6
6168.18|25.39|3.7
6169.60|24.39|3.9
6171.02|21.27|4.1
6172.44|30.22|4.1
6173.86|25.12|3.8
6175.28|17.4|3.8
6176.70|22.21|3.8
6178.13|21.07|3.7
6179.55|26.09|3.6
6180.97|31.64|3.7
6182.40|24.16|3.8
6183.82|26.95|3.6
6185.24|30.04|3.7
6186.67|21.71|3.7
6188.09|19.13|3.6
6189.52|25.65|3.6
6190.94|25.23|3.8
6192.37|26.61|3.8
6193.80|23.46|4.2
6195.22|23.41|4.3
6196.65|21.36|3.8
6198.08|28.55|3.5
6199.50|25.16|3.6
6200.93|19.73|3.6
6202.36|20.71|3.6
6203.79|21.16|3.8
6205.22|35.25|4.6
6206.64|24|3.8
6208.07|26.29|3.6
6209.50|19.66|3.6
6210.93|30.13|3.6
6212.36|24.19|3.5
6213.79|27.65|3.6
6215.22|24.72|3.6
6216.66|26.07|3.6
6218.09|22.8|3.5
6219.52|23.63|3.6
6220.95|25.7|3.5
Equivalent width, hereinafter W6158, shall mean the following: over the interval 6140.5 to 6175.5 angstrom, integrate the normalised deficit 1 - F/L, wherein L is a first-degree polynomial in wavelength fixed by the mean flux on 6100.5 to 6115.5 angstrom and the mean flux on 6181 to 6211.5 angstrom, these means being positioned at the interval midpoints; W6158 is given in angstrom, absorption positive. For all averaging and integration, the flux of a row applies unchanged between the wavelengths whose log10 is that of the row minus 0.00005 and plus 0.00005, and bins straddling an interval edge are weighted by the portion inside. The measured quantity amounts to 1.4 angstrom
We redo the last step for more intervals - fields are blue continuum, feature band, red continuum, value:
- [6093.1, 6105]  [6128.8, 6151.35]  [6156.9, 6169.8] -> 1.1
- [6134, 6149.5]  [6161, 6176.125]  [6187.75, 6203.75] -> -0.9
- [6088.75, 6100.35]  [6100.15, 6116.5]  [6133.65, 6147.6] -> -0.6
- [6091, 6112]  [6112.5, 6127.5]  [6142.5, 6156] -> -1.1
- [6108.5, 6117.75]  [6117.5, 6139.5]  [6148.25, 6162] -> -0.9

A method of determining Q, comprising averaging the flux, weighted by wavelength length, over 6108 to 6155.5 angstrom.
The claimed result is 24.2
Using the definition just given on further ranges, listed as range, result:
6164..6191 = 25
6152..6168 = 25.8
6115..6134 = 25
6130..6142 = 28.3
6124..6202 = 24.9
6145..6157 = 20.6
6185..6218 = 24.7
